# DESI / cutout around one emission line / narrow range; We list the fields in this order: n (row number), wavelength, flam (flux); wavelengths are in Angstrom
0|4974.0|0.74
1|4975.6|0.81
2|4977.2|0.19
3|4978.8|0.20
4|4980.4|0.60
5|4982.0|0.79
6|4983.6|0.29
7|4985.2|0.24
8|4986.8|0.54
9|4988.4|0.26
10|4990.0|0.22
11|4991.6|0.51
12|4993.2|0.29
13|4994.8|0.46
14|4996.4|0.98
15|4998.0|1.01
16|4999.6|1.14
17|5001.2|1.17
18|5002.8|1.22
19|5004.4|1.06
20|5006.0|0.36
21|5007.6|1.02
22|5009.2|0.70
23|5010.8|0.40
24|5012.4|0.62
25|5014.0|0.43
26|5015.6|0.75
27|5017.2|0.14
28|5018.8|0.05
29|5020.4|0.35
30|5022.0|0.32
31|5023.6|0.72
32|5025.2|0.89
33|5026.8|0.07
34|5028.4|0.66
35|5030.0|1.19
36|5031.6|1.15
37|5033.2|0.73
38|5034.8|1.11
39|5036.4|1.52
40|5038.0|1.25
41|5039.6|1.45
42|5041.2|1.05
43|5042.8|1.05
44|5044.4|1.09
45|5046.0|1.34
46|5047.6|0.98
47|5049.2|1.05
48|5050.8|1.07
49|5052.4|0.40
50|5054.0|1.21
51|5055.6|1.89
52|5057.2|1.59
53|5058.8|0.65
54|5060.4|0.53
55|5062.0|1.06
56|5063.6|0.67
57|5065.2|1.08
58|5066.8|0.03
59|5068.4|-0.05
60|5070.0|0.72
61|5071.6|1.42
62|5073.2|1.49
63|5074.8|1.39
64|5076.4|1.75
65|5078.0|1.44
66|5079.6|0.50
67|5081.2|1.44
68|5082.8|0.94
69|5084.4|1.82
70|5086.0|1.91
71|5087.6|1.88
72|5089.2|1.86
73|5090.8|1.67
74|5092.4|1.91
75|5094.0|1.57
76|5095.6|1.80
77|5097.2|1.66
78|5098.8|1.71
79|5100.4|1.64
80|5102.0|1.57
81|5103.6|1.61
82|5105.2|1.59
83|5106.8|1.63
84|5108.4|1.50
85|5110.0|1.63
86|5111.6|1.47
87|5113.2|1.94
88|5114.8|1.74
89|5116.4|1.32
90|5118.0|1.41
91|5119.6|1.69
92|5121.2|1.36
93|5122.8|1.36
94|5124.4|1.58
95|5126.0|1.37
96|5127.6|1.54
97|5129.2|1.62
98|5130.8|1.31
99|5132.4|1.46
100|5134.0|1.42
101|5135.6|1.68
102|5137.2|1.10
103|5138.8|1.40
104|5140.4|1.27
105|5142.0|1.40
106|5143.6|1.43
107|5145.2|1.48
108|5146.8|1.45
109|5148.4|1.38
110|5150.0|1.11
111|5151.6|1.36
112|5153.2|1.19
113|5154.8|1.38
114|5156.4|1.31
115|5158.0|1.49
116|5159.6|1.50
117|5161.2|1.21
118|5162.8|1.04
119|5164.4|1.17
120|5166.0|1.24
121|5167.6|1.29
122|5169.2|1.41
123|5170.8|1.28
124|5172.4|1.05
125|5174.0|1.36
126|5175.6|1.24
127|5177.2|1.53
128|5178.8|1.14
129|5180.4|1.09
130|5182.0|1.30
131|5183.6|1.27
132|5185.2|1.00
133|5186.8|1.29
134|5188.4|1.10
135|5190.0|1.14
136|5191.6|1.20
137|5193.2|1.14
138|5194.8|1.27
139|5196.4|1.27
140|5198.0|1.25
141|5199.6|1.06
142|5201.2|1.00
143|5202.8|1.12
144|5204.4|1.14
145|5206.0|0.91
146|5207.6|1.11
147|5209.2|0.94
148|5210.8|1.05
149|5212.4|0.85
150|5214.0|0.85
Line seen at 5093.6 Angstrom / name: Lyman alpha 1216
